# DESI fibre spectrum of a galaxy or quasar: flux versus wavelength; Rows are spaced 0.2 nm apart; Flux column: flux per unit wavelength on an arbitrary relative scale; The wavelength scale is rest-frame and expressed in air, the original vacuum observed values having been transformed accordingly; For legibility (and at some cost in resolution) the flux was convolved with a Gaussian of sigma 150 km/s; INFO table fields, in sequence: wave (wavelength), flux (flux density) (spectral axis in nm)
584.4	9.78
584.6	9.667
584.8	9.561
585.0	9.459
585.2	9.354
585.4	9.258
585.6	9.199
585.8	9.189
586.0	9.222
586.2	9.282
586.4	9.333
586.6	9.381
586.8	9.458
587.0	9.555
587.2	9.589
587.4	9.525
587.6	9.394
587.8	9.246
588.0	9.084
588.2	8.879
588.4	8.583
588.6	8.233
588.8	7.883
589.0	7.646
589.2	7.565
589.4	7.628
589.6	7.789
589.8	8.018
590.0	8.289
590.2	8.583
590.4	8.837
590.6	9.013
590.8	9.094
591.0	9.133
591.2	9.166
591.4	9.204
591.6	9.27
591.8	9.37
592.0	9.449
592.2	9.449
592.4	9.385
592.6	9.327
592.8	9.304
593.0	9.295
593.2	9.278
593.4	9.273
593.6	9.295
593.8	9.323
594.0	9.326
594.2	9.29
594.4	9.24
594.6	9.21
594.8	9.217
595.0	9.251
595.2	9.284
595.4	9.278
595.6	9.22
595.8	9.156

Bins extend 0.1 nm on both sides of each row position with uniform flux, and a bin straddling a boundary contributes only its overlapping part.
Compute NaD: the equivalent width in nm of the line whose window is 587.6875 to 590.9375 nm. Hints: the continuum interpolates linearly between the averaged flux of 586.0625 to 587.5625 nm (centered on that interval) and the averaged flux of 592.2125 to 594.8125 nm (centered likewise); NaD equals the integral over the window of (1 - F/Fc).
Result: 0.34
